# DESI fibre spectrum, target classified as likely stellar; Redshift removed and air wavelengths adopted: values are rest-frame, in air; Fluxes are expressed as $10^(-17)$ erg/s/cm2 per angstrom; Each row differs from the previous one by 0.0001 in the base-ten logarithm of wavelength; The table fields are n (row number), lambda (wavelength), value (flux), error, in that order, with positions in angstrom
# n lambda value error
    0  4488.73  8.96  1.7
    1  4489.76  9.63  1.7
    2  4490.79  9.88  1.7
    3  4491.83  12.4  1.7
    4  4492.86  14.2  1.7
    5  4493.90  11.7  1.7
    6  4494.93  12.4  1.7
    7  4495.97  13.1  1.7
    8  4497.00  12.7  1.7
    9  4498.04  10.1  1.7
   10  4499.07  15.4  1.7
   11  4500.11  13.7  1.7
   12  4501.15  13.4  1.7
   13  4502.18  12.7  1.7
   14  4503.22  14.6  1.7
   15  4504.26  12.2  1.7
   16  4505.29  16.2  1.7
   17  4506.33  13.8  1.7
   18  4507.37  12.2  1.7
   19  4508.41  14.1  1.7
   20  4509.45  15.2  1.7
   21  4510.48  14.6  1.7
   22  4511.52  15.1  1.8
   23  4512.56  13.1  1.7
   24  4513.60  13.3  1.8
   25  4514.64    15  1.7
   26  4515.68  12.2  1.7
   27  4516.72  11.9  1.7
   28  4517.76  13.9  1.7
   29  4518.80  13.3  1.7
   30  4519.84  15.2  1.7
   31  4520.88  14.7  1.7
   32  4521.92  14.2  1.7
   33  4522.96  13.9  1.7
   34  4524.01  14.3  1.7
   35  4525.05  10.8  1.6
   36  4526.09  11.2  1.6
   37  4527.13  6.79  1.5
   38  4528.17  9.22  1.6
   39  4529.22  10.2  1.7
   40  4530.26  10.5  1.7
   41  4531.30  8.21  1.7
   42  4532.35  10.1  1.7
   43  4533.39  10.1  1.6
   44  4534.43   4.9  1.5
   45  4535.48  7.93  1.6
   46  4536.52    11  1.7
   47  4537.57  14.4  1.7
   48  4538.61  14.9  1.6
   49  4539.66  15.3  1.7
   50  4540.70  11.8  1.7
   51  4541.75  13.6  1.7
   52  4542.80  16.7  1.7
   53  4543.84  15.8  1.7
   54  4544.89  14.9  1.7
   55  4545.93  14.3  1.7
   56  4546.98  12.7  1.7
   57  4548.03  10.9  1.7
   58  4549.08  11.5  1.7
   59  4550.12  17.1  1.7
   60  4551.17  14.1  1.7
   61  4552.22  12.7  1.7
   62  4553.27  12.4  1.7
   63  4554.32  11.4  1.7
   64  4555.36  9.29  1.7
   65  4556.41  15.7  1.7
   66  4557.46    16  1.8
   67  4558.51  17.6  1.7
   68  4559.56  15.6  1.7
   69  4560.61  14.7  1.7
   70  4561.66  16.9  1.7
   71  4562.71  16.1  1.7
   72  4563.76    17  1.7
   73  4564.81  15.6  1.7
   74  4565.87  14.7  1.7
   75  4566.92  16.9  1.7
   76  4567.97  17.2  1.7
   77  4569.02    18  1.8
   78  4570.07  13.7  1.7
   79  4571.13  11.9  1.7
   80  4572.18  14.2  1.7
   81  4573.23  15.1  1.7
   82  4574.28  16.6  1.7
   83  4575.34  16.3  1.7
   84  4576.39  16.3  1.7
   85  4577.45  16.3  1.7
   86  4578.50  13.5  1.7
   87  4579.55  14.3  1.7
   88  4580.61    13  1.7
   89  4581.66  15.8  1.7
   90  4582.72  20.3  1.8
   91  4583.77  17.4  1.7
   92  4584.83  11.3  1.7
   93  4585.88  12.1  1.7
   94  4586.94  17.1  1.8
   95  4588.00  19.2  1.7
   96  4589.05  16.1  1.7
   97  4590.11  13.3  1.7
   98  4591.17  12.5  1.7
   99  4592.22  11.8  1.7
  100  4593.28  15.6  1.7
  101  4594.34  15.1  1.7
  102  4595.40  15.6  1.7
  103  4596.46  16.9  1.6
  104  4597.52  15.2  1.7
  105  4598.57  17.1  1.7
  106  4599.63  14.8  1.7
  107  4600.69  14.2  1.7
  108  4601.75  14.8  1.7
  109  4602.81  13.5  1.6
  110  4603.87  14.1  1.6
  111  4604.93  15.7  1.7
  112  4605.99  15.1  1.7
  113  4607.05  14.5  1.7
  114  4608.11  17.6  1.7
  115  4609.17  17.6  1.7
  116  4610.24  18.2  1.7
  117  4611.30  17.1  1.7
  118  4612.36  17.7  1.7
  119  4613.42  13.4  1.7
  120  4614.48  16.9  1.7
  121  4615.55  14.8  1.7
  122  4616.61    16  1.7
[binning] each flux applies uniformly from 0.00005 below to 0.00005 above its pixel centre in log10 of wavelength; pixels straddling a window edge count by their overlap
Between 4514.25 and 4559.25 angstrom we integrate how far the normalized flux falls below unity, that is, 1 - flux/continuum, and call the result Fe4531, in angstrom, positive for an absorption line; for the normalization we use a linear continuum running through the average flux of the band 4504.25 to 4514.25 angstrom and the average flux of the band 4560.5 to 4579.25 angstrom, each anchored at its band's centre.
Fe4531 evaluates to 6.58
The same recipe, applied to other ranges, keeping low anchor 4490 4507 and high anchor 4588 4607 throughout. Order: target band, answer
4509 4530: 0.8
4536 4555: 0.4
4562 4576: -1.3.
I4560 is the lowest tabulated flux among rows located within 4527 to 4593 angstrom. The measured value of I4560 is 4.9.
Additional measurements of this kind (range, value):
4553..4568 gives 9.29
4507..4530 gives 6.79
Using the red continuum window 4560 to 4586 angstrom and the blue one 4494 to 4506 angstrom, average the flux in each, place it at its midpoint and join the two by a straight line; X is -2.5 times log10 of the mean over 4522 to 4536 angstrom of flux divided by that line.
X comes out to 0.38 mag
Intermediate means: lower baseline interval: 13.3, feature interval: 9.99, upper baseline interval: 15.5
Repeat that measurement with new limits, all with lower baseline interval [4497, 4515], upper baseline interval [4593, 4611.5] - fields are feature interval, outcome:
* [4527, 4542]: 0.324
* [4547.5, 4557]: 0.148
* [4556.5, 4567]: -0.083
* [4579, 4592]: 0.016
